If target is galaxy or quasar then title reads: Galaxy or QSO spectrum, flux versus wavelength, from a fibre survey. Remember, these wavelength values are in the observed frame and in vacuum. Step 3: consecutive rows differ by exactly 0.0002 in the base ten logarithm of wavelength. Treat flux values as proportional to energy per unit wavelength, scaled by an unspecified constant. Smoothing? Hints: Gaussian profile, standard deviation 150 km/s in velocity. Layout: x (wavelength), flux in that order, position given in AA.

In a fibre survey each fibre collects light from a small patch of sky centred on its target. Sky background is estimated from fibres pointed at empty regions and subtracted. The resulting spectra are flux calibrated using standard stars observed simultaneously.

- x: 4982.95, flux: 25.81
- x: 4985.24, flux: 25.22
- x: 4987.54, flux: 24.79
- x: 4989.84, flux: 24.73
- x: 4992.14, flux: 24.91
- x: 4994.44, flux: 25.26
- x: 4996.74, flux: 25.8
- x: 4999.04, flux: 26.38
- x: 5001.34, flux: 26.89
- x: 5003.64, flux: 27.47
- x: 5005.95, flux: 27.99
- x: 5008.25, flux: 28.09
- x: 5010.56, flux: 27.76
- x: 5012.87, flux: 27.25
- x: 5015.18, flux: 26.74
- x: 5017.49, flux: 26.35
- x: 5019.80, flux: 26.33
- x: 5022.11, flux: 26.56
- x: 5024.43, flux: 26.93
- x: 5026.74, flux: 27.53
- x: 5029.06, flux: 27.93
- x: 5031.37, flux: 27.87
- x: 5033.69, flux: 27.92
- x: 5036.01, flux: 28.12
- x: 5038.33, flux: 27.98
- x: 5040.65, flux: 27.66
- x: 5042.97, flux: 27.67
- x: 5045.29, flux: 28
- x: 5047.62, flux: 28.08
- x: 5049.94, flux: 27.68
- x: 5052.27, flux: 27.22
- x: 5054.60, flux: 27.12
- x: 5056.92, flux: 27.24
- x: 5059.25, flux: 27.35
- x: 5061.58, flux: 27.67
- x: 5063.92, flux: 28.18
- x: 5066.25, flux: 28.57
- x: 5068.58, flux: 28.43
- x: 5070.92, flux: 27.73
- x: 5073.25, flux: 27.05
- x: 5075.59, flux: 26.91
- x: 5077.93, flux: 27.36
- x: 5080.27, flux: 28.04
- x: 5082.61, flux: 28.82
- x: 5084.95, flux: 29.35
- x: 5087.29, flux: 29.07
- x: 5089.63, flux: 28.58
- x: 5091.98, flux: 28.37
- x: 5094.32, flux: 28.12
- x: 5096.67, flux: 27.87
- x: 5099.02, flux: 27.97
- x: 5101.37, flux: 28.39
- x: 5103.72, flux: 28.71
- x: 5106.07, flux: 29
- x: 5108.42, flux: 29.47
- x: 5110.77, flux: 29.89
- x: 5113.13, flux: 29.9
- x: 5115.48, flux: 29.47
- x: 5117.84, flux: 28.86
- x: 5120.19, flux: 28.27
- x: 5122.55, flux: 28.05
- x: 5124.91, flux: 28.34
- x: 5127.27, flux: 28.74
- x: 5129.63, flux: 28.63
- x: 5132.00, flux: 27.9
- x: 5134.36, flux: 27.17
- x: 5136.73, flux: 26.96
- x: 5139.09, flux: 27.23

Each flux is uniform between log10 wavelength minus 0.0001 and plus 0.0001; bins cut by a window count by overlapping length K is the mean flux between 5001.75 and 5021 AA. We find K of 27.2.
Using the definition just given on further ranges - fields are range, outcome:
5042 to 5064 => 27.6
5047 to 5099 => 27.9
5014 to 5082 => 27.5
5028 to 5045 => 27.9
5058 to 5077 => 27.7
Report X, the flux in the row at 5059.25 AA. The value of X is 27.35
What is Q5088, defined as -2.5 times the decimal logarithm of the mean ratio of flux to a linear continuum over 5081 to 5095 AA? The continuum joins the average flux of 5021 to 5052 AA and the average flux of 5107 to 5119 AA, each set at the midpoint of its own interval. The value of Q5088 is 0.01 mag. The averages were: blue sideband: 27.7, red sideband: 29.5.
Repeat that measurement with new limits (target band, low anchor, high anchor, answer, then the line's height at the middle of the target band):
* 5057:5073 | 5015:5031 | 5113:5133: -0.01 mag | 27.7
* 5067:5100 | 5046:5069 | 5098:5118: 0.01 mag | 28.4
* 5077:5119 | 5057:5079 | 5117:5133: -0.03 mag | 28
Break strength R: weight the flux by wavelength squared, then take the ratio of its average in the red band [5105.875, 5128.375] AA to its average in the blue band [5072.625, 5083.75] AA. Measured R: 1.07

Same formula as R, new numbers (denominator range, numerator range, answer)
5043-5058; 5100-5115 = 1.08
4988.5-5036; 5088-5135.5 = 1.11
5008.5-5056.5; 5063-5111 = 1.06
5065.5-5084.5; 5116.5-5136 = 1.03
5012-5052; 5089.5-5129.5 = 1.08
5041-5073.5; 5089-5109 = 1.04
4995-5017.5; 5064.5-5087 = 1.07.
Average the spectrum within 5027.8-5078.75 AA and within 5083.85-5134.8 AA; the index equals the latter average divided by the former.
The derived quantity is 1.03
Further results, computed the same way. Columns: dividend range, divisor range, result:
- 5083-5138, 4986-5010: 1.09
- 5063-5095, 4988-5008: 1.08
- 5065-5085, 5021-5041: 1.01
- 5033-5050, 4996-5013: 1.02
